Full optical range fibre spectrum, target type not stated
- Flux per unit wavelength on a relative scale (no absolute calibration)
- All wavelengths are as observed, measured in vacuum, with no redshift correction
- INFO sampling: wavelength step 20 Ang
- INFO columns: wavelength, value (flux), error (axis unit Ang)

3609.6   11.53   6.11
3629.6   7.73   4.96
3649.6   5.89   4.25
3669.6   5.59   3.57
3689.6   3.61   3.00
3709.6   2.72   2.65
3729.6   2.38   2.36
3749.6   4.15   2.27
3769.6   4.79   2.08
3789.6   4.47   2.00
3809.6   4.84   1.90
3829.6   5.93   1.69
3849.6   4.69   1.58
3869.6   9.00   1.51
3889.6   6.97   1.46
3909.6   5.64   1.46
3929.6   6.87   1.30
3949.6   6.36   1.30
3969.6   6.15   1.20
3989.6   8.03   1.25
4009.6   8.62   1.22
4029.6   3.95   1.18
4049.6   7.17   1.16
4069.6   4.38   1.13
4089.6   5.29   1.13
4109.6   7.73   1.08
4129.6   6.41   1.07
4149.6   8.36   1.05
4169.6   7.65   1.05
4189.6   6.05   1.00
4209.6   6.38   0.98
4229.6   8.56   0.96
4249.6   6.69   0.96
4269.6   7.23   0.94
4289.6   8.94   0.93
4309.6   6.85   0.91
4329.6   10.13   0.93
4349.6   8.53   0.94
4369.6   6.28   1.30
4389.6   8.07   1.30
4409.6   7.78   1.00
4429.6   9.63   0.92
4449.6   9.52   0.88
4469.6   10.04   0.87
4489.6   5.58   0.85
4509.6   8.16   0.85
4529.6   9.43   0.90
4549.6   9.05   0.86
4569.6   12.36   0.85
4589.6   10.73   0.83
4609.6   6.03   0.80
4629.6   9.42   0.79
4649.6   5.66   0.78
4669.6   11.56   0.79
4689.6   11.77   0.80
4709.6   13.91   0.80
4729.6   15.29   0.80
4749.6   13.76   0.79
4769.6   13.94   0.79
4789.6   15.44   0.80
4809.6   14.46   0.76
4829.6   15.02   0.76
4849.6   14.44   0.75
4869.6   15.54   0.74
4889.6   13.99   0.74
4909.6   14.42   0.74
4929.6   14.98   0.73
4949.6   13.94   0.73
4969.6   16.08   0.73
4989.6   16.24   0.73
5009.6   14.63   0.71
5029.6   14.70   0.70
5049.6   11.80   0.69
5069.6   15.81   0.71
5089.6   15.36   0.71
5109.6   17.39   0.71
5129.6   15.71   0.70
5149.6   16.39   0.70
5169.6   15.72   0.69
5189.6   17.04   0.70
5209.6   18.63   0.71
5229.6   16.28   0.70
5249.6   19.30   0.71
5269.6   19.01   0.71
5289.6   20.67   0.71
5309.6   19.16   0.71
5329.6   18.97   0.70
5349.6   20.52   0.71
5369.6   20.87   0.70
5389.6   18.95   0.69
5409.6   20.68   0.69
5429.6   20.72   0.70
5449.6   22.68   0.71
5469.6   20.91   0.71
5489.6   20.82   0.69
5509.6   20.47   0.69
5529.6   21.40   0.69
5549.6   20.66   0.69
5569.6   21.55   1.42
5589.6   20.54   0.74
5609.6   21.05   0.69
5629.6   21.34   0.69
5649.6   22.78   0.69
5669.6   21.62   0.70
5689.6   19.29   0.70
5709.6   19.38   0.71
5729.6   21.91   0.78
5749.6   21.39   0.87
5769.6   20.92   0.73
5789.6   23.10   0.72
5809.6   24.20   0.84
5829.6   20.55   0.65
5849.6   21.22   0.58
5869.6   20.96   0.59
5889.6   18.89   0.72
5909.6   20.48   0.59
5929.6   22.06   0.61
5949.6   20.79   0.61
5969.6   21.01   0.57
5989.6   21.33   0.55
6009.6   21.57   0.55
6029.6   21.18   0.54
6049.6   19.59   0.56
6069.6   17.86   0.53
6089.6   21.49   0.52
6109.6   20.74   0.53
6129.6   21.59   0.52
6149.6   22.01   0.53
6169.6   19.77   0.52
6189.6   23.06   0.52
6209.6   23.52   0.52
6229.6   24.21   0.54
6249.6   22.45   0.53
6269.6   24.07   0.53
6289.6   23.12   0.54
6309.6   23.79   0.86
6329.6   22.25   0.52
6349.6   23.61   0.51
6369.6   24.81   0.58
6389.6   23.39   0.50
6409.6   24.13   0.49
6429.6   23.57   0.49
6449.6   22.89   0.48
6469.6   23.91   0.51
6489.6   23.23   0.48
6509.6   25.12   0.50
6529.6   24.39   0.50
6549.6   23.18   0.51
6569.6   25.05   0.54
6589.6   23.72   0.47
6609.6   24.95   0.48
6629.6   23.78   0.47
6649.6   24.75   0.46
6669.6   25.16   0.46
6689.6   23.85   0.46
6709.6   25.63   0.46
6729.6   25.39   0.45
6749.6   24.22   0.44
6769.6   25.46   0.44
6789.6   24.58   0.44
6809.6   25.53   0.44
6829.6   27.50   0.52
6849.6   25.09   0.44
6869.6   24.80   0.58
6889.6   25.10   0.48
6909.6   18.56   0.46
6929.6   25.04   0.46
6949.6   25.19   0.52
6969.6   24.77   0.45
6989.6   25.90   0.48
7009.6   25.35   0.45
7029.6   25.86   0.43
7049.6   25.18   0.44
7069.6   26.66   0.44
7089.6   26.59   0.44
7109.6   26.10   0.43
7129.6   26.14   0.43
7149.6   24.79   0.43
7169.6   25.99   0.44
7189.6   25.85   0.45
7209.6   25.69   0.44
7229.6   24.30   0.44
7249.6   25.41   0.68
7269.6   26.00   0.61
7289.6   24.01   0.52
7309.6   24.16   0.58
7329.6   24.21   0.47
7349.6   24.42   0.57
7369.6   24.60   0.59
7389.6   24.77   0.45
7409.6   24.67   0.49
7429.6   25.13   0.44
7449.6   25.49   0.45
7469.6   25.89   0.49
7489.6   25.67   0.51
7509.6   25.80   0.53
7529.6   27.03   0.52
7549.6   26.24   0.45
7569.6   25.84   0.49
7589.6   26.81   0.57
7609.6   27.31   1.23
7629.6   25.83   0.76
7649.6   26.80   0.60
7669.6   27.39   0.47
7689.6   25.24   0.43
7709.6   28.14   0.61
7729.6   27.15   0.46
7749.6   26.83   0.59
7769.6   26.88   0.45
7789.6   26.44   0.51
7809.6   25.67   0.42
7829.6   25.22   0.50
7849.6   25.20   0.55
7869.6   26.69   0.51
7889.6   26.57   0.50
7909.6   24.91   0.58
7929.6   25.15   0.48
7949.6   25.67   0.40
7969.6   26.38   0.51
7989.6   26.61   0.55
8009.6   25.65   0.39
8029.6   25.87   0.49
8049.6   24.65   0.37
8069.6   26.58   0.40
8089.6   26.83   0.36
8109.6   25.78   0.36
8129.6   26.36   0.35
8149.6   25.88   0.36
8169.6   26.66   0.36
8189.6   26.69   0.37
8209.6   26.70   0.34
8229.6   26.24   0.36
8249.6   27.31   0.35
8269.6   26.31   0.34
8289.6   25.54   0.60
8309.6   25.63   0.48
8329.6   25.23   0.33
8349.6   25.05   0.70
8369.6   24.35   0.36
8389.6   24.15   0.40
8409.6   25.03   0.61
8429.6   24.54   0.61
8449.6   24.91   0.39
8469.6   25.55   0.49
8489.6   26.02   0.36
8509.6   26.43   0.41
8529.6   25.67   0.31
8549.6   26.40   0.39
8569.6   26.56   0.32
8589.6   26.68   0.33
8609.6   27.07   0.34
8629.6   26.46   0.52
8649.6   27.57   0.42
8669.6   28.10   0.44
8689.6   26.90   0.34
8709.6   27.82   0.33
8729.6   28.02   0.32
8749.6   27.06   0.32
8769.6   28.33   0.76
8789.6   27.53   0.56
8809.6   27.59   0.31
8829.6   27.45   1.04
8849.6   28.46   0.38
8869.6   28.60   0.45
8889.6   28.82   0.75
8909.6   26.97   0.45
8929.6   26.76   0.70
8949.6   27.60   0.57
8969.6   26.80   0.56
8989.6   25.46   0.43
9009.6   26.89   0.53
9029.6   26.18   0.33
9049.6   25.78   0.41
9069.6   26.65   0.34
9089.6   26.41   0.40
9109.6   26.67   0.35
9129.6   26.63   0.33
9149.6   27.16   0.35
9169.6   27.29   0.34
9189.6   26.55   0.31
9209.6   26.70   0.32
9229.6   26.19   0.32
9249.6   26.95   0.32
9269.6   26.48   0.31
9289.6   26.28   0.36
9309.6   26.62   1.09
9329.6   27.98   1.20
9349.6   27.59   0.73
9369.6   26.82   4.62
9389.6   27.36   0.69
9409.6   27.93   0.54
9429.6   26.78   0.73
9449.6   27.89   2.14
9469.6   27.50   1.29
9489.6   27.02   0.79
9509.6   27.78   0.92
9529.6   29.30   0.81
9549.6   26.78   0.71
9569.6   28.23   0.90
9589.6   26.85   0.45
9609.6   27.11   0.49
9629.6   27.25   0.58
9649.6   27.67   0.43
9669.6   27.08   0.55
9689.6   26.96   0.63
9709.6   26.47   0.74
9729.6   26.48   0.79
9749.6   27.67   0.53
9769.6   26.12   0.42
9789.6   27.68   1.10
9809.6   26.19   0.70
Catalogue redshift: 0.17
